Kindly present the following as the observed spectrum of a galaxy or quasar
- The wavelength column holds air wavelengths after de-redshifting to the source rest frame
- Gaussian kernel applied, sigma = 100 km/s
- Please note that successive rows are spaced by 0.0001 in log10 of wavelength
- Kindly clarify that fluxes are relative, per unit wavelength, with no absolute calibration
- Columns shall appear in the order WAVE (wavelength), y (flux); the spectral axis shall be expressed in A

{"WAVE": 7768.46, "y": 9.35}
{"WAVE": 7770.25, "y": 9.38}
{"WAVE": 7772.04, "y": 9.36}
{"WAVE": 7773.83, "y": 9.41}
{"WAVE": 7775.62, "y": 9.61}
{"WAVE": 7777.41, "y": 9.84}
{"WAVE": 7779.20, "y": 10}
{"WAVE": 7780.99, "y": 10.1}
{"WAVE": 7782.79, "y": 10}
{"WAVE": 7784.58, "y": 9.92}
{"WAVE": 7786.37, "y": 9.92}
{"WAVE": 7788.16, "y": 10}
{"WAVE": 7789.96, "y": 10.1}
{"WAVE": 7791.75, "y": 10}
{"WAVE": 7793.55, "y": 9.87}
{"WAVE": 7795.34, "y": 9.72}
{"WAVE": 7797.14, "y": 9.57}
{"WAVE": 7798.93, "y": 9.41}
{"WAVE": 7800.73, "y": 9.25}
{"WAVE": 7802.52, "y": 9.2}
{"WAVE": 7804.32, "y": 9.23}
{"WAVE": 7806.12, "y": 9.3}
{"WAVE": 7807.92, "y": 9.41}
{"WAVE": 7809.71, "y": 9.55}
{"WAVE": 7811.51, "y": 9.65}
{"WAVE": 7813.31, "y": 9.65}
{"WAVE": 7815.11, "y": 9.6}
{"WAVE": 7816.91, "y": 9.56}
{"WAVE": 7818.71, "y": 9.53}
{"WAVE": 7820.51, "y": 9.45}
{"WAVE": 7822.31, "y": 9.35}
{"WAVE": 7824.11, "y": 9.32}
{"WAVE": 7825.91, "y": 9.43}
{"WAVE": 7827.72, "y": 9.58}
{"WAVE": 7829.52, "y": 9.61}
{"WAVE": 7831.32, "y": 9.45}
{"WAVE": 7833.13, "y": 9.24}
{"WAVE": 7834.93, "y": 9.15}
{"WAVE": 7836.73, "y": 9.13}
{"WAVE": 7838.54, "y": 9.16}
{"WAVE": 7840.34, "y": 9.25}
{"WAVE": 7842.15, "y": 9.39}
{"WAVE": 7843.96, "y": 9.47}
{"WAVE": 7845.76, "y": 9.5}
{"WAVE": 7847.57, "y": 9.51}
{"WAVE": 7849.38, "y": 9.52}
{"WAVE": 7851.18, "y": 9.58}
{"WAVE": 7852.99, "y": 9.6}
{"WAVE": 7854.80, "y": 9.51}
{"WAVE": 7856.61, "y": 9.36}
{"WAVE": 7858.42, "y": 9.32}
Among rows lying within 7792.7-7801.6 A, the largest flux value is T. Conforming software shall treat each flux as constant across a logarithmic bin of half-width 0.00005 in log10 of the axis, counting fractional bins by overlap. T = 9.87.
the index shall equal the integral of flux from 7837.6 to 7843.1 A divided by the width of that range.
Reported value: 9.25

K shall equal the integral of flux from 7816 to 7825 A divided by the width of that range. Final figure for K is 9.45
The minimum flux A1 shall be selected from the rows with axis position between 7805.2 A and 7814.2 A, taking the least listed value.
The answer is 9.3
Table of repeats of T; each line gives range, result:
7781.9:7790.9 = 10.1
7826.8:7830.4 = 9.61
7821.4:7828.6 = 9.58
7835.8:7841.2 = 9.25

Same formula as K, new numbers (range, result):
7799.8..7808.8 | 9.27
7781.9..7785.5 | 9.97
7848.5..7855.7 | 9.56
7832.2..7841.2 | 9.19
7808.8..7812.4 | 9.62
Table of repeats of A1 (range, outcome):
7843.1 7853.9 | 9.47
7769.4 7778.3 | 9.36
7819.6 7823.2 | 9.35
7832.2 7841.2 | 9.13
